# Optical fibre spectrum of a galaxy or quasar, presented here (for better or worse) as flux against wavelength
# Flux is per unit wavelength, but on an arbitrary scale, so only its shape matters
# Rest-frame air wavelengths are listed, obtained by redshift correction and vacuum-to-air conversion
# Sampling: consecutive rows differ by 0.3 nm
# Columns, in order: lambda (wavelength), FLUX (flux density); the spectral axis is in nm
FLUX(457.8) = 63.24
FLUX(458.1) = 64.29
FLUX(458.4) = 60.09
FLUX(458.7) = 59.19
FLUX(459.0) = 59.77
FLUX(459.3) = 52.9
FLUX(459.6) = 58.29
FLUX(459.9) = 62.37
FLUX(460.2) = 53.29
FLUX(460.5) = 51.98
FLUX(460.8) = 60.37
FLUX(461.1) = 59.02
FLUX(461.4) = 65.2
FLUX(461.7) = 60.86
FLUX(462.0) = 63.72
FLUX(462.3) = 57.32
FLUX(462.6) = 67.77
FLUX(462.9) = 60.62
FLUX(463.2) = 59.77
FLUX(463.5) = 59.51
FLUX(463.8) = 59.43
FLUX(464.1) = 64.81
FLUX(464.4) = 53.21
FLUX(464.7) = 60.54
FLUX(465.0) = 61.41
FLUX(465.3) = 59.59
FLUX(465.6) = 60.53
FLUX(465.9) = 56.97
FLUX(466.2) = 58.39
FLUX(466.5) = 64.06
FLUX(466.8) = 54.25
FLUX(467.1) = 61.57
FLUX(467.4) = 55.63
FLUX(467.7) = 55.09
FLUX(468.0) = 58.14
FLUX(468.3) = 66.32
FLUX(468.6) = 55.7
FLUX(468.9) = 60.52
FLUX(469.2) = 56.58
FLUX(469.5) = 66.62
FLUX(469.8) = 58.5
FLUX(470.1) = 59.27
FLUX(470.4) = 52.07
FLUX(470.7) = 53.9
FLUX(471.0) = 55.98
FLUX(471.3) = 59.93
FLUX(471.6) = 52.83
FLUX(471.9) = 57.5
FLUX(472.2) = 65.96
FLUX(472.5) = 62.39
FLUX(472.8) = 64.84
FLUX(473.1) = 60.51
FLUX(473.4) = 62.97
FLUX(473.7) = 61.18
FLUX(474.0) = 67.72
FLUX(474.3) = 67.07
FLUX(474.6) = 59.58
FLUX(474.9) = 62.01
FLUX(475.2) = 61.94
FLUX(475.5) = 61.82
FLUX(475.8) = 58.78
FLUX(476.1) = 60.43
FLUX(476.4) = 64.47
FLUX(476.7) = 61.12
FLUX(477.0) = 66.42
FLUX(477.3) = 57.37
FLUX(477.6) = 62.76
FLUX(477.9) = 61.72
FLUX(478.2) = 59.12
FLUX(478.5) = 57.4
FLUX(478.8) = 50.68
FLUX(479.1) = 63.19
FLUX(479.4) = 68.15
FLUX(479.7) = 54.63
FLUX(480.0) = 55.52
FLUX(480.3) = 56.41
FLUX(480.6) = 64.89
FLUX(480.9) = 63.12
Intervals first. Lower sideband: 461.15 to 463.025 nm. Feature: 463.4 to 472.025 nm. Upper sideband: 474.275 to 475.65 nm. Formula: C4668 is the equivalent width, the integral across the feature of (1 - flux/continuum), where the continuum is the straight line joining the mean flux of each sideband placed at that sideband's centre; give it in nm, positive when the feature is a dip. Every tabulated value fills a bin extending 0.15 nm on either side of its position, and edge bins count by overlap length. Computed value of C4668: 0.51 nm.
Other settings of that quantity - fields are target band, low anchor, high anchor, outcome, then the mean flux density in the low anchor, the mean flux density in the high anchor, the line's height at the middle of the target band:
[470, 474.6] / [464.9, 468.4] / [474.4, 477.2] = 0.05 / 59.2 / 61.9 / 60.8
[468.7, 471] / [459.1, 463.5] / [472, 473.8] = 0.15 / 59.5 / 62.9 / 62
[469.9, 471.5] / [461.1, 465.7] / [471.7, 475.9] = 0.15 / 60.9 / 62.4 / 61.9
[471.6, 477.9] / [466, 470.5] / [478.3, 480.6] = -0.37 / 58.9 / 58.5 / 58.7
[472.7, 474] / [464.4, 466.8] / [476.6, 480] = -0.07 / 59.4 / 60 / 59.8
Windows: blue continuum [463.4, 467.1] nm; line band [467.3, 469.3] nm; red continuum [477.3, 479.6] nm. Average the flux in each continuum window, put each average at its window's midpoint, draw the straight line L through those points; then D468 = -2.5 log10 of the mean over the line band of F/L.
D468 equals 0.023 mag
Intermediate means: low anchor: 59.5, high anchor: 60.1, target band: 58.4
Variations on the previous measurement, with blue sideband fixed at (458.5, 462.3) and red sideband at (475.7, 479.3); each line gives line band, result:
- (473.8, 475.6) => -0.06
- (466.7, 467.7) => 0.05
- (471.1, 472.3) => 0.02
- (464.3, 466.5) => 0.00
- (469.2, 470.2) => -0.02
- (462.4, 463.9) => -0.04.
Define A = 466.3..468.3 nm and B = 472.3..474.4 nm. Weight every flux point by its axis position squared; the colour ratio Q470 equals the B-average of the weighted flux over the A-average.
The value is 1.11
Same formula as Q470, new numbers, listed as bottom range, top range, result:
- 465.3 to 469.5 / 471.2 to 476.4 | 1.07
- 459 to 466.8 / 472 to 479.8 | 1.09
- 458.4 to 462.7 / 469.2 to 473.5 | 1.05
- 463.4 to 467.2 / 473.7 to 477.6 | 1.09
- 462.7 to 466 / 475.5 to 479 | 1.06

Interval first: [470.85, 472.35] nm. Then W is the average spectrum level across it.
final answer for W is 58.4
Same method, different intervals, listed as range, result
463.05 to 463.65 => 59.6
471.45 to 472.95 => 60.7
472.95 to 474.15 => 63.1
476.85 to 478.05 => 62.1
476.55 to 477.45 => 61.6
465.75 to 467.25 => 59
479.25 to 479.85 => 61.4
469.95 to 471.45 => 56.2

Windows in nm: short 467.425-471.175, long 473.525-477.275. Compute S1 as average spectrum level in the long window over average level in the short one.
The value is 1.08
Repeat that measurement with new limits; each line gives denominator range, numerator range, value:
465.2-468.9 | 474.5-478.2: 1.04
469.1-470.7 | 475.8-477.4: 1.06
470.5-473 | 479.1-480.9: 1.02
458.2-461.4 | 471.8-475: 1.08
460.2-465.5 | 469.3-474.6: 1.01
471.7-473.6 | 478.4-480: 0.94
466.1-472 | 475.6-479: 1.03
